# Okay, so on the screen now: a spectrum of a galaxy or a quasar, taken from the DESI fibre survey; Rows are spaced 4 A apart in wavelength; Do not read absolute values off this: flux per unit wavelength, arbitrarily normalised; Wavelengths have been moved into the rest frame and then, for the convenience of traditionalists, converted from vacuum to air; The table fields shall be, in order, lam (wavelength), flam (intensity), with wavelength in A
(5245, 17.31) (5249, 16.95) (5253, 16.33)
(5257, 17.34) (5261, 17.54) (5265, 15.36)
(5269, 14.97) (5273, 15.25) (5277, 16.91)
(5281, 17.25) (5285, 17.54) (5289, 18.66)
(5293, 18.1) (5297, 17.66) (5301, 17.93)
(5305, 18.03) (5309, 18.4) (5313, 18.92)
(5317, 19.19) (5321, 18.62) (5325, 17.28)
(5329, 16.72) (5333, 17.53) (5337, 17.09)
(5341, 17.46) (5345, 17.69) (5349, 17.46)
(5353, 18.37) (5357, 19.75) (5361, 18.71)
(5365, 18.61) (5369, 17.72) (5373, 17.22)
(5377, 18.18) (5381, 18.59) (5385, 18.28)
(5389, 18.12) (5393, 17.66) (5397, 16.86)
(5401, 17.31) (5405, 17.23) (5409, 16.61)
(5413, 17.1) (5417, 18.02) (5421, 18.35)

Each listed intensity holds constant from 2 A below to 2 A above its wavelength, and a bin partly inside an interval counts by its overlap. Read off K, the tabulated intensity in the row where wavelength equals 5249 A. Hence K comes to 16.95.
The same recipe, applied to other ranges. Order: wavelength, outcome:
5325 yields 17.28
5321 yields 18.62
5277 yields 16.91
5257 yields 17.34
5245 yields 17.31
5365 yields 18.61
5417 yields 18.02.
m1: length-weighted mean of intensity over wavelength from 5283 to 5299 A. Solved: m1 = 18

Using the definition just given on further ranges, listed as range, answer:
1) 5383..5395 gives 18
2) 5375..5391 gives 18.3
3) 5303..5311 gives 18.2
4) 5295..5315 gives 18.2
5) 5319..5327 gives 18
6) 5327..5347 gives 17.3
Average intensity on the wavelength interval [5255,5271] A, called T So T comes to 16.3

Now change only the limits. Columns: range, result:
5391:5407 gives 17.3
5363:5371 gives 18.2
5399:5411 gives 17.1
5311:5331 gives 18.1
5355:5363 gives 19.2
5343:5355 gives 17.8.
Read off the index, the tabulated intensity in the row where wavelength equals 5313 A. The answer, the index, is 18.92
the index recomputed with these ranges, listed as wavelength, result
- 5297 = 17.66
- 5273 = 15.25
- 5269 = 14.97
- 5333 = 17.53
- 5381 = 18.59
